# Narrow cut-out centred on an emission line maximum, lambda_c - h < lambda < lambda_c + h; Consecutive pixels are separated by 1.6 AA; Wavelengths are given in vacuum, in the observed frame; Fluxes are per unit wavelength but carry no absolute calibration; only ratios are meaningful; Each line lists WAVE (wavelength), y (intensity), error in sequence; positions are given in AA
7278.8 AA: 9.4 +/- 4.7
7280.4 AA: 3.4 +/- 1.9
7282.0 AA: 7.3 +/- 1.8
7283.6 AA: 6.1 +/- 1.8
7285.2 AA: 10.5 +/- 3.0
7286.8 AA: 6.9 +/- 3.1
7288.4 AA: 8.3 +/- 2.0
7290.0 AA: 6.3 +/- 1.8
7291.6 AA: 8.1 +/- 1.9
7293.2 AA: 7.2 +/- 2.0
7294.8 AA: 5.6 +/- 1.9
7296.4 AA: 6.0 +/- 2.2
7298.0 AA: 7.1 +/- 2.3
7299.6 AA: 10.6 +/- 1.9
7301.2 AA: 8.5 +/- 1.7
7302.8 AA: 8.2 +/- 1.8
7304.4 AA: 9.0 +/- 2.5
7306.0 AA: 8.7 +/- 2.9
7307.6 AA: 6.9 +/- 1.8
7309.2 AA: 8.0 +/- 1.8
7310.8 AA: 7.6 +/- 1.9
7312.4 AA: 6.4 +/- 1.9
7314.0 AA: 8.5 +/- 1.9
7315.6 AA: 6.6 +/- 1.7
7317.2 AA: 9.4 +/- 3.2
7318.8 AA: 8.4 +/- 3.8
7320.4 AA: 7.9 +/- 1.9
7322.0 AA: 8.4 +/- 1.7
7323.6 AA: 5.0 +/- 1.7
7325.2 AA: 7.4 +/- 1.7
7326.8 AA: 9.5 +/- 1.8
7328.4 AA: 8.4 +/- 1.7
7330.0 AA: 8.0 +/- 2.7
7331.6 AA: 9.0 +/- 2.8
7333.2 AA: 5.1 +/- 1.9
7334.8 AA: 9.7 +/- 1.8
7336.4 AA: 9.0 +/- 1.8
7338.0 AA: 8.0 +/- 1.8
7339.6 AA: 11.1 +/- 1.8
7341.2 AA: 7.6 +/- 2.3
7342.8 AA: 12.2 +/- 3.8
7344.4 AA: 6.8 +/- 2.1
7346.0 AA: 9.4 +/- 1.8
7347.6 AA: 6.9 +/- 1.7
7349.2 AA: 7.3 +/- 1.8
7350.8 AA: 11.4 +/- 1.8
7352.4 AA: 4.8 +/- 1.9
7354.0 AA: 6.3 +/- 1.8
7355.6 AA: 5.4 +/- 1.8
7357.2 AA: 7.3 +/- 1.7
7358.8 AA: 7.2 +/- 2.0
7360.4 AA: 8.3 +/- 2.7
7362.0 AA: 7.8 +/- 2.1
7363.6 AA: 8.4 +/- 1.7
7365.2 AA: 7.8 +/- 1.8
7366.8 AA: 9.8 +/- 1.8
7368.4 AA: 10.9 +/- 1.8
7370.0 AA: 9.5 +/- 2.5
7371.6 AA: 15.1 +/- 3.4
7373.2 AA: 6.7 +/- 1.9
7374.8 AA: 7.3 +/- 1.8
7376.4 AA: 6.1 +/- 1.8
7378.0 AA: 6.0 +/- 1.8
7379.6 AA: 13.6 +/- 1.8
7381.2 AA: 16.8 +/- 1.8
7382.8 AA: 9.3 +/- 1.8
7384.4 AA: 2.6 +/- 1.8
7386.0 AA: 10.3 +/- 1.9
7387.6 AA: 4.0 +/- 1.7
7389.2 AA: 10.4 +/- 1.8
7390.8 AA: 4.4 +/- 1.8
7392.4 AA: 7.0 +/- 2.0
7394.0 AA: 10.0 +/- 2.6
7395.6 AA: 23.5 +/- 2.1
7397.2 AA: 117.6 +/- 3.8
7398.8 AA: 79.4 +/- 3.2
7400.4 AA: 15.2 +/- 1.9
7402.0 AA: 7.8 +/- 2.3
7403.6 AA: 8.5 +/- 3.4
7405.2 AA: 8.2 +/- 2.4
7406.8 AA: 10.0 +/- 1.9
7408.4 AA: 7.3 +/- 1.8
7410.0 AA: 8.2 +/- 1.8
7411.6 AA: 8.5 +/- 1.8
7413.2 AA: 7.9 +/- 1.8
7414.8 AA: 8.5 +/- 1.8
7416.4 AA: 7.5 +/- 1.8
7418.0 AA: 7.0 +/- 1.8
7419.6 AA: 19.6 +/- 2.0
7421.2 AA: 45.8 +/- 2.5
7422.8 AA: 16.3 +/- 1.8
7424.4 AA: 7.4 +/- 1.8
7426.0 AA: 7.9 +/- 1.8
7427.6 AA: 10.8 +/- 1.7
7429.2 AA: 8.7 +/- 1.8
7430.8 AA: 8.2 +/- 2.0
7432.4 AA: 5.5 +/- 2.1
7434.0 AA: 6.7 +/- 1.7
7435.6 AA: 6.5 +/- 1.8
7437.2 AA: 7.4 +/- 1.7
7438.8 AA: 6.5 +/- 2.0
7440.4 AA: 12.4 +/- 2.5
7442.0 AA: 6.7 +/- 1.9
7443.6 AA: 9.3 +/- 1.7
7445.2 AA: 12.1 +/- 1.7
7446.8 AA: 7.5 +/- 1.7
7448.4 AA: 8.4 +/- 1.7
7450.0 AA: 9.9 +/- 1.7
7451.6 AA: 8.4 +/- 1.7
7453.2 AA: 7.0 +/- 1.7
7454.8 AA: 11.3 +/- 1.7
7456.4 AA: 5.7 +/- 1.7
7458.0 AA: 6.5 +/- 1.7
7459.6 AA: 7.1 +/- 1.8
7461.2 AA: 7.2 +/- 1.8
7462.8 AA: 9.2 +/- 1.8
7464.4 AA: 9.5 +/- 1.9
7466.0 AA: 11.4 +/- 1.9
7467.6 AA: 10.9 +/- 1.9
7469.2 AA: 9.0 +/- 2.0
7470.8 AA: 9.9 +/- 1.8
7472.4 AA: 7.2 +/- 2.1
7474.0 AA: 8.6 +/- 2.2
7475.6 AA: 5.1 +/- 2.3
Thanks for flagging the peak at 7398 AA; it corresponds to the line H-alpha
